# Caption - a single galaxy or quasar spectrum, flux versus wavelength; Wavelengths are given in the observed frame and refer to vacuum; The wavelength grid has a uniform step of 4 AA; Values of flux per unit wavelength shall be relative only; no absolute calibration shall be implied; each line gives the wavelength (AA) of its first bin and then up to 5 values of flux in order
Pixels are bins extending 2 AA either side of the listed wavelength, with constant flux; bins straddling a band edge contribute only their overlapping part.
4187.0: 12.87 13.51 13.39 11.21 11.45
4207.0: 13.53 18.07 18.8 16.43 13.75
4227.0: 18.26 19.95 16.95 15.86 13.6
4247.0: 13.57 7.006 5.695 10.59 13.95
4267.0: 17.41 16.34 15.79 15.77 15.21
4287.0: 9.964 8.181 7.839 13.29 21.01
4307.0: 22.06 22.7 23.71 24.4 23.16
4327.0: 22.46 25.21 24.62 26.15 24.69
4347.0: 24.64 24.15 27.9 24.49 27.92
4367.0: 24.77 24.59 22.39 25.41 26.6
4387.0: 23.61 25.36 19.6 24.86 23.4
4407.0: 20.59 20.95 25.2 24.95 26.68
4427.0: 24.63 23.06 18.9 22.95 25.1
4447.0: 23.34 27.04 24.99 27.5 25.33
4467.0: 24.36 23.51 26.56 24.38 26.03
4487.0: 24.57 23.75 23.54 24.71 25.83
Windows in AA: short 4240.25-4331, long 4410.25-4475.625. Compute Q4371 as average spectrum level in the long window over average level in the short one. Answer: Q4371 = 1.54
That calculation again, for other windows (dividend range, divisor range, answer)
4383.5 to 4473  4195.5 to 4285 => 1.65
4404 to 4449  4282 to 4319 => 1.41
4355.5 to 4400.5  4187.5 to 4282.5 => 1.71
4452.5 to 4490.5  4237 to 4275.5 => 1.96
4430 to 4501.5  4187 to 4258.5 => 1.74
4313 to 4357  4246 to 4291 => 1.95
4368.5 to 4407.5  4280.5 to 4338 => 1.25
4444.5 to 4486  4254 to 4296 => 1.99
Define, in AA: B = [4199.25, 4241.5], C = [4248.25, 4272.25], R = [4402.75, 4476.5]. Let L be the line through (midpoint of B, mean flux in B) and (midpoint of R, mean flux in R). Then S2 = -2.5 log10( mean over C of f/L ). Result 0.440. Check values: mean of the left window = 16.1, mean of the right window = 24.2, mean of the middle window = 11.7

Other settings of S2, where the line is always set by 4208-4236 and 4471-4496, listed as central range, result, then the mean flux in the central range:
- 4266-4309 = 0.29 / 14.7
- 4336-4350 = -0.20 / 25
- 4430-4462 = -0.02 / 24.2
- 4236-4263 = 0.49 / 11.5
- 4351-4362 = -0.22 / 26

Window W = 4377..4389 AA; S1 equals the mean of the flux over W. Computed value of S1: 25.2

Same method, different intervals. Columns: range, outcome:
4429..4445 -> 22.5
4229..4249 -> 16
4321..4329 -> 22.8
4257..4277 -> 14.8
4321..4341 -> 24.3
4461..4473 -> 24.4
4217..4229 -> 16.1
